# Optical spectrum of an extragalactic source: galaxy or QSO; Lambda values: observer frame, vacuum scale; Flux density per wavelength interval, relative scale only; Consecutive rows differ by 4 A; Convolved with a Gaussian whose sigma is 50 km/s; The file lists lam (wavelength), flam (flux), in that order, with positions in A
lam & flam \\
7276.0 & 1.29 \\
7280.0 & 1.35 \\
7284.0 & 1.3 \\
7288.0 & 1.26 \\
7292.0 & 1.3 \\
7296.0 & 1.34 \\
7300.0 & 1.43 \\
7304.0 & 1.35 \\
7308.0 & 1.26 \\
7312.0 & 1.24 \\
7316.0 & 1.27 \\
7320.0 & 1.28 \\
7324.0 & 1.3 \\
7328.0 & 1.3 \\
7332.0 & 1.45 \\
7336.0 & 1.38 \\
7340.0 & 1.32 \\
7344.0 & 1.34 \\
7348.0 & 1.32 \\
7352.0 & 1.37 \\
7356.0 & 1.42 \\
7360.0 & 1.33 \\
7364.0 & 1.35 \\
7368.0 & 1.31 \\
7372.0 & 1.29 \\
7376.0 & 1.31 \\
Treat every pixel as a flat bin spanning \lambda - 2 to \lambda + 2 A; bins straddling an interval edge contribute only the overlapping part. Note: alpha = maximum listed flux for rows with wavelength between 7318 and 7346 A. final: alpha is 1.45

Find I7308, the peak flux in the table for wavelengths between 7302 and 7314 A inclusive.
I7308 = 1.35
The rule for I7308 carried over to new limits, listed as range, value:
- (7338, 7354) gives 1.37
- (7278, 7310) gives 1.43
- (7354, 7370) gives 1.42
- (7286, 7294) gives 1.3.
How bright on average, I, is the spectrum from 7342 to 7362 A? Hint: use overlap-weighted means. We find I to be 1.36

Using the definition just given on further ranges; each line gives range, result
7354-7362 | 1.38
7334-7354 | 1.35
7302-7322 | 1.28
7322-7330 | 1.3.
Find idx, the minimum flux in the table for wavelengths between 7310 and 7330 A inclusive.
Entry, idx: 1.24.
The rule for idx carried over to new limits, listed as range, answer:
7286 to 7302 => 1.26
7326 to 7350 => 1.3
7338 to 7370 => 1.31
